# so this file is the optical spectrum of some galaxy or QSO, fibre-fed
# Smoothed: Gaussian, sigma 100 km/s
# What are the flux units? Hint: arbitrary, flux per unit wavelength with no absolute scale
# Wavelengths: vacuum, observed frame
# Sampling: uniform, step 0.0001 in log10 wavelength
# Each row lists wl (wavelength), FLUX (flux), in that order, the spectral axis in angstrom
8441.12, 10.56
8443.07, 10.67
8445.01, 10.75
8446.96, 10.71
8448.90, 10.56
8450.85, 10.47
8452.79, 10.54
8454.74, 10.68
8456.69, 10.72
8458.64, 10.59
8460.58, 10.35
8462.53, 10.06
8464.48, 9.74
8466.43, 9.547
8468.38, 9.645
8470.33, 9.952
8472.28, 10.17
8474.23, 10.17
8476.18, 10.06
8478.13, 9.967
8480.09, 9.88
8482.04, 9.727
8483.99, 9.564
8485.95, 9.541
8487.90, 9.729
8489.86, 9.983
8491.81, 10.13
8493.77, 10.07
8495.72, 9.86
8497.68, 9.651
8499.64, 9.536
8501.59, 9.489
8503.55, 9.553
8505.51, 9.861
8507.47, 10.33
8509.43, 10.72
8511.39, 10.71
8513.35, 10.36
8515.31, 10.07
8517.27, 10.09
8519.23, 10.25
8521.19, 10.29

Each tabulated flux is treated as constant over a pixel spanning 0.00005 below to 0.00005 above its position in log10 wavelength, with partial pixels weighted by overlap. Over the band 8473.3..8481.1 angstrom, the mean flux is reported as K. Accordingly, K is 10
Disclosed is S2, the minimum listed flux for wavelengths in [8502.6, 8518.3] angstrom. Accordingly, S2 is 9.553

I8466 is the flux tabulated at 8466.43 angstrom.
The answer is 9.547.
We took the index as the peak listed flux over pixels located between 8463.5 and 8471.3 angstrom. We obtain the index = 9.952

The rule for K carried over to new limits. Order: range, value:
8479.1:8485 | 9.71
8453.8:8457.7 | 10.7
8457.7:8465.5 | 10.2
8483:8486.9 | 9.55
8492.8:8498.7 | 9.86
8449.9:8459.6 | 10.6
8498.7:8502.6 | 9.53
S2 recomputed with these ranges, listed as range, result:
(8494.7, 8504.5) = 9.489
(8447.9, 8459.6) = 10.47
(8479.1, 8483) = 9.727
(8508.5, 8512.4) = 10.71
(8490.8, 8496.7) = 9.86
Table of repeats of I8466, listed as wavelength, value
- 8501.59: 9.489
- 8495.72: 9.86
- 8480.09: 9.88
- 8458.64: 10.59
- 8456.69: 10.72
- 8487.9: 9.729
